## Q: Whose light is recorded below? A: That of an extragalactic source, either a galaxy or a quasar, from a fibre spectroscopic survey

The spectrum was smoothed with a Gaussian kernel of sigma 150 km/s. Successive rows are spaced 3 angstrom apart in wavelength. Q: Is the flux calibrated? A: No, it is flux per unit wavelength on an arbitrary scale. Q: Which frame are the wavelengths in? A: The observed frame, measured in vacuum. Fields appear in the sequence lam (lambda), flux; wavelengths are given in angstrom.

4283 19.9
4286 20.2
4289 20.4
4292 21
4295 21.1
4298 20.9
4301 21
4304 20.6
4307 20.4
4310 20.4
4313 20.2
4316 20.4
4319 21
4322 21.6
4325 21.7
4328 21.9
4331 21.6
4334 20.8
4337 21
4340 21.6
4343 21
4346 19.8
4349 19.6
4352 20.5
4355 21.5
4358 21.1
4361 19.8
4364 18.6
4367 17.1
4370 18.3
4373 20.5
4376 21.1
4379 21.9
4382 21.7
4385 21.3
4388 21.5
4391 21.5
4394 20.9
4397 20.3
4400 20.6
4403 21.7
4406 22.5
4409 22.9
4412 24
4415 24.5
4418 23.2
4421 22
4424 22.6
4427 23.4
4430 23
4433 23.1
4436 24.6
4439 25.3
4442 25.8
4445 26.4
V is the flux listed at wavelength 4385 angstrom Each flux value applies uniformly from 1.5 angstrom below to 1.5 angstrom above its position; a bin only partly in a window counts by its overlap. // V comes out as 21.3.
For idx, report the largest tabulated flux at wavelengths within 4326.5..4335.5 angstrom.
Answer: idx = 21.9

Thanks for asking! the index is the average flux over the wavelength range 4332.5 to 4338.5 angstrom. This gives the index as 20.9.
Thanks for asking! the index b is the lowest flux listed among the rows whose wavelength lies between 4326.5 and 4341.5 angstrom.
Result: 20.8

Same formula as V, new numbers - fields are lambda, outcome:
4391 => 21.5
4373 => 20.5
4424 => 22.6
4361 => 19.8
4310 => 20.4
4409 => 22.9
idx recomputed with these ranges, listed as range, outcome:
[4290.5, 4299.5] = 21.1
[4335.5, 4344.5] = 21.6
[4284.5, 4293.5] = 21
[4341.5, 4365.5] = 21.5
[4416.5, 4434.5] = 23.4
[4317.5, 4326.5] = 21.7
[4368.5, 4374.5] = 20.5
